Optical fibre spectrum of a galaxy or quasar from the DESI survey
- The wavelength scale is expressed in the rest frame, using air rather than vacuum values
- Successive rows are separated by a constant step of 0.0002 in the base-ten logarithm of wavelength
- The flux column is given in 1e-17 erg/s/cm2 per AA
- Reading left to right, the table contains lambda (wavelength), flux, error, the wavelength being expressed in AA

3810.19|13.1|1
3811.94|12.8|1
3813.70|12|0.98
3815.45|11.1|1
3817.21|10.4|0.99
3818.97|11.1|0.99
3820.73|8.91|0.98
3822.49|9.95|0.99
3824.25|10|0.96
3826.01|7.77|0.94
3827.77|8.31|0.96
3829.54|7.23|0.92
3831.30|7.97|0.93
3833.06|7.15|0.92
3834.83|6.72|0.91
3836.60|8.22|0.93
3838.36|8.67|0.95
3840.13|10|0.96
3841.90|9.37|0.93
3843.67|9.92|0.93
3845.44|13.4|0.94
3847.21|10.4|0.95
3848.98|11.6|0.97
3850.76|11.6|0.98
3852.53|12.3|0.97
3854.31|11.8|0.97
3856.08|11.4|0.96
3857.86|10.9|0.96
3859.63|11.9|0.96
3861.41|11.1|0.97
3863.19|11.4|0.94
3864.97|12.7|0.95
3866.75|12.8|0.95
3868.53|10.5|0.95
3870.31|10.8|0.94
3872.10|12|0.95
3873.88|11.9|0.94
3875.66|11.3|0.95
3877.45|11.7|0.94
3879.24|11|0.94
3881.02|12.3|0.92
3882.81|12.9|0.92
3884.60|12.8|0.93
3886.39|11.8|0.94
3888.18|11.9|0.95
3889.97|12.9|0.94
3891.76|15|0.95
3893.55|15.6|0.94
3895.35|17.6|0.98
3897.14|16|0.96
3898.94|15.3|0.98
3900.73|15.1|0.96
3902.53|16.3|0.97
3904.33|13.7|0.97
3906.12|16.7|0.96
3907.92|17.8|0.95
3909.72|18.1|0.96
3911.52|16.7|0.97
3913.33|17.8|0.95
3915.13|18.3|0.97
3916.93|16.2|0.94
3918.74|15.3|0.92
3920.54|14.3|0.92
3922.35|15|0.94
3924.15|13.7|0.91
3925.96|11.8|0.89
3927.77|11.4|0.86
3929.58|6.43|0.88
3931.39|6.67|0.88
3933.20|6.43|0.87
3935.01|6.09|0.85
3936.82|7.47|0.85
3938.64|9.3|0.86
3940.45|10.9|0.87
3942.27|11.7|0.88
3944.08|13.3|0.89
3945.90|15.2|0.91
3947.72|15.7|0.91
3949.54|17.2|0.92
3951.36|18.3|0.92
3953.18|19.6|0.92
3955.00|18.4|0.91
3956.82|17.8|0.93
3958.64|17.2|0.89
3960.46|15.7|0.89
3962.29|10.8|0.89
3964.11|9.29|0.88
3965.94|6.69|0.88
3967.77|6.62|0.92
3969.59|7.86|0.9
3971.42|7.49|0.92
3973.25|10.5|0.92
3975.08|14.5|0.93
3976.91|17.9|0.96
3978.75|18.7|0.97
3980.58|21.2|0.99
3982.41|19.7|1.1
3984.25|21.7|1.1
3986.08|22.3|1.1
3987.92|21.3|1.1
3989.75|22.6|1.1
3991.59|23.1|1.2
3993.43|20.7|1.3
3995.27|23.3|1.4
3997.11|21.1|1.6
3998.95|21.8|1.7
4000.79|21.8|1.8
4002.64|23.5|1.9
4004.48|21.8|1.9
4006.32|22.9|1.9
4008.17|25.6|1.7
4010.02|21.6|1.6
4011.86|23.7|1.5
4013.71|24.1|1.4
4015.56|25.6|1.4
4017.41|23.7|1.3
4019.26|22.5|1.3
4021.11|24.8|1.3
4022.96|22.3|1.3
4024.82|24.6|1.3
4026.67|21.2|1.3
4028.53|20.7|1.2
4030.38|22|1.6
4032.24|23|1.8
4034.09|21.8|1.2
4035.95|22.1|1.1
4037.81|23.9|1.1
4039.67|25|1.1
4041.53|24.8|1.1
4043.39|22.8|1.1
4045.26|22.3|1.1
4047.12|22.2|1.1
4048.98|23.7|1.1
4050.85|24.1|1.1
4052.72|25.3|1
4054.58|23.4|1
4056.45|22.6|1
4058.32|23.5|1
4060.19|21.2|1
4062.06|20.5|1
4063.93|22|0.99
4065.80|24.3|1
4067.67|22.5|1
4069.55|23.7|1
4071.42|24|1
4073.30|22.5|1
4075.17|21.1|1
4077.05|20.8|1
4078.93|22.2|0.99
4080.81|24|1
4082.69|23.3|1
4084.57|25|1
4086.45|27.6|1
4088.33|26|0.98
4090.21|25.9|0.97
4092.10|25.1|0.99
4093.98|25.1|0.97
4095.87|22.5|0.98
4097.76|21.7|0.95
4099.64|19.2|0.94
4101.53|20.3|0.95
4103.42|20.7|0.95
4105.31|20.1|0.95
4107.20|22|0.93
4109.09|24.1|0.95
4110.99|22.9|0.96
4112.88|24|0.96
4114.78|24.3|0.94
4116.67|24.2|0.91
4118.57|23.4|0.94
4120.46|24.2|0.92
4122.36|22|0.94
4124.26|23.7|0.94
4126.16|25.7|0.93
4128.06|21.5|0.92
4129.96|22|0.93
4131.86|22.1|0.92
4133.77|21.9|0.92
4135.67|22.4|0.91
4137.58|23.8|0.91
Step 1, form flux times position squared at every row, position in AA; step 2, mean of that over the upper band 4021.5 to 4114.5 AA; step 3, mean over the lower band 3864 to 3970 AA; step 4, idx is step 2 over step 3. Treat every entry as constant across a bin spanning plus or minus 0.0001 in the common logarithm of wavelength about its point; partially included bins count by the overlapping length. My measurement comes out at 1.87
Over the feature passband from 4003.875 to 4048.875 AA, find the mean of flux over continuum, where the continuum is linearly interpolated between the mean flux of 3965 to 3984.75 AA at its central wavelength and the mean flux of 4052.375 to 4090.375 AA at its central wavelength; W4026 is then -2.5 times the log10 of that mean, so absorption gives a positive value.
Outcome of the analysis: -0.23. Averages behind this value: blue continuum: 13.7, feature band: 23.1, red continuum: 23.3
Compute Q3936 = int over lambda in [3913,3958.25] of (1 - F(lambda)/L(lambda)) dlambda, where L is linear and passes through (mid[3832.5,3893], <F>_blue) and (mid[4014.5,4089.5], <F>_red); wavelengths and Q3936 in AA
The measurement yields 7.2 AA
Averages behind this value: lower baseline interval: 11.3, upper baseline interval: 23.2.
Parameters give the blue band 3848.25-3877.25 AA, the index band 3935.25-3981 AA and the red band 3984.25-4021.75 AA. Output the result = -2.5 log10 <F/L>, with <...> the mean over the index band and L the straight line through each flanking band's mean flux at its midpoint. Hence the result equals 0.395 mag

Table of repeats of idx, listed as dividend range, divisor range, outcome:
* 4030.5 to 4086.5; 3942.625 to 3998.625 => 1.46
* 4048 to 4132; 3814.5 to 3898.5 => 2.32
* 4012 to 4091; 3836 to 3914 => 1.98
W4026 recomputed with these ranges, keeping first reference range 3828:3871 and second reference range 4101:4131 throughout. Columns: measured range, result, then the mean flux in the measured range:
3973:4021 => -0.24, 21.6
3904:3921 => -0.24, 16.6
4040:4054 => -0.20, 23.7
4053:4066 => -0.12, 22.5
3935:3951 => 0.19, 12.4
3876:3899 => -0.11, 13.5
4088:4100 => -0.09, 23.7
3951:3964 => -0.06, 16.3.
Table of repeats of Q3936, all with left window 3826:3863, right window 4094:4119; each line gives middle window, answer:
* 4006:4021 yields -4.9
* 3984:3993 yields -2.9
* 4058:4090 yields -3.7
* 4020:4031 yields -2.4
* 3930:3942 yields 5.3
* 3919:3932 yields 2.0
